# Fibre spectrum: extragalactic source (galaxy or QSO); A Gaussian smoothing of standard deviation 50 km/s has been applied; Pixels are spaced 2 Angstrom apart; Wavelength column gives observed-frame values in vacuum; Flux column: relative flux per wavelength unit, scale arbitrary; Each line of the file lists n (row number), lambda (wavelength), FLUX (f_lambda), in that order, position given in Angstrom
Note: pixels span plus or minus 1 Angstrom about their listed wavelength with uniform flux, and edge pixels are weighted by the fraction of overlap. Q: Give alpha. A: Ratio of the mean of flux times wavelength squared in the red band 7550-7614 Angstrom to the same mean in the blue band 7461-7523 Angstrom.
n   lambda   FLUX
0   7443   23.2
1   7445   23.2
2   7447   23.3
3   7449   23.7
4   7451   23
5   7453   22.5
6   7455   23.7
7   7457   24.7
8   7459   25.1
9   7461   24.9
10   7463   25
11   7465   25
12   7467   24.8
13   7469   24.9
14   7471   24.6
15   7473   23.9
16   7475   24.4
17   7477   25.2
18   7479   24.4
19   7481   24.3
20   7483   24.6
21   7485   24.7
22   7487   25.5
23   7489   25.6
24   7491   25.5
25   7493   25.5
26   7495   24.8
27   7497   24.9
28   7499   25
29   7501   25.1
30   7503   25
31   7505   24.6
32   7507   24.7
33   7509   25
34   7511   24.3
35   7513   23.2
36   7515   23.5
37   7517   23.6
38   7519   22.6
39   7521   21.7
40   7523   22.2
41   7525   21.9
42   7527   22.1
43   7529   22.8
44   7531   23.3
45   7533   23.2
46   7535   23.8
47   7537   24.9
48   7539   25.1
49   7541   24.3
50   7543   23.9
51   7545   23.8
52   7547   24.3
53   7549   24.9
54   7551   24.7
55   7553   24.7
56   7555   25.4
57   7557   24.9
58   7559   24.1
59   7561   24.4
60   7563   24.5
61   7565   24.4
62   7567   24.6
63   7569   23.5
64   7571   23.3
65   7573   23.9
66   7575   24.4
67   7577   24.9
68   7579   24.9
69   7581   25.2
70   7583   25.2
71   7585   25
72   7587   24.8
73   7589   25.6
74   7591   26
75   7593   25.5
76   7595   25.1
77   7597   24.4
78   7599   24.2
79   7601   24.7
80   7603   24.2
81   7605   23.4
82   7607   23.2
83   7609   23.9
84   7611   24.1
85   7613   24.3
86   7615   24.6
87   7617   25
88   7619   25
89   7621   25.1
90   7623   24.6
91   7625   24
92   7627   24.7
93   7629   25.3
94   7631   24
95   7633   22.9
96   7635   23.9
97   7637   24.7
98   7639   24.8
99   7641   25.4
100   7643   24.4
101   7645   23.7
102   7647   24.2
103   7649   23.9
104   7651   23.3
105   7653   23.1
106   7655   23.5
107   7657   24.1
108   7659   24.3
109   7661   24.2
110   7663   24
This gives 1.03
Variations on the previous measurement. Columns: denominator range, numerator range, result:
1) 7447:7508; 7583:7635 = 1.03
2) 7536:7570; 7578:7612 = 1.02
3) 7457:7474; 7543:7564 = 1.01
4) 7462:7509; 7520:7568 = 0.98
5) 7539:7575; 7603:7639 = 1.01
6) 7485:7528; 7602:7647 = 1.04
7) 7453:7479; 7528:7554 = 1.00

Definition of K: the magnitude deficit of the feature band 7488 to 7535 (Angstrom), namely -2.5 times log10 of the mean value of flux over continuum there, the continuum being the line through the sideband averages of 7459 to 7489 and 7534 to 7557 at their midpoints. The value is 0.03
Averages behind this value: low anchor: 24.8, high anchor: 24.5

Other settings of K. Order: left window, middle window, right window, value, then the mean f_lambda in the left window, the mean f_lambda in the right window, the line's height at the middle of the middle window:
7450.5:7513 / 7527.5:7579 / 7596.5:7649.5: 0.012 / 24.7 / 24.3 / 24.5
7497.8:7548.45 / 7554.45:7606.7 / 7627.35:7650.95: -0.027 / 23.8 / 24.3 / 24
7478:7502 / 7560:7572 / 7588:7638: 0.025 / 25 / 24.5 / 24.7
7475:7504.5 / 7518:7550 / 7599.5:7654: 0.059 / 25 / 24.2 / 24.7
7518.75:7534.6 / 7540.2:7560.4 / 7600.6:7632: -0.068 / 22.5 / 24.4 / 23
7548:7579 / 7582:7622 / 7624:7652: -0.014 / 24.5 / 24.2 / 24.3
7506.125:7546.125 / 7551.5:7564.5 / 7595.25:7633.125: -0.038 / 23.5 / 24.3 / 23.8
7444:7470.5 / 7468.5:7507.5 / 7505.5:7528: -0.054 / 24.1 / 23.2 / 23.7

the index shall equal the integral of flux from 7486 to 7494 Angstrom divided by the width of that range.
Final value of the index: 25.5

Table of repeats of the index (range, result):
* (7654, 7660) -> 24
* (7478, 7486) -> 24.5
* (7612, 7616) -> 24.5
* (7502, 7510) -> 24.8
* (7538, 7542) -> 24.7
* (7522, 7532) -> 22.5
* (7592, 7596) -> 25.3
